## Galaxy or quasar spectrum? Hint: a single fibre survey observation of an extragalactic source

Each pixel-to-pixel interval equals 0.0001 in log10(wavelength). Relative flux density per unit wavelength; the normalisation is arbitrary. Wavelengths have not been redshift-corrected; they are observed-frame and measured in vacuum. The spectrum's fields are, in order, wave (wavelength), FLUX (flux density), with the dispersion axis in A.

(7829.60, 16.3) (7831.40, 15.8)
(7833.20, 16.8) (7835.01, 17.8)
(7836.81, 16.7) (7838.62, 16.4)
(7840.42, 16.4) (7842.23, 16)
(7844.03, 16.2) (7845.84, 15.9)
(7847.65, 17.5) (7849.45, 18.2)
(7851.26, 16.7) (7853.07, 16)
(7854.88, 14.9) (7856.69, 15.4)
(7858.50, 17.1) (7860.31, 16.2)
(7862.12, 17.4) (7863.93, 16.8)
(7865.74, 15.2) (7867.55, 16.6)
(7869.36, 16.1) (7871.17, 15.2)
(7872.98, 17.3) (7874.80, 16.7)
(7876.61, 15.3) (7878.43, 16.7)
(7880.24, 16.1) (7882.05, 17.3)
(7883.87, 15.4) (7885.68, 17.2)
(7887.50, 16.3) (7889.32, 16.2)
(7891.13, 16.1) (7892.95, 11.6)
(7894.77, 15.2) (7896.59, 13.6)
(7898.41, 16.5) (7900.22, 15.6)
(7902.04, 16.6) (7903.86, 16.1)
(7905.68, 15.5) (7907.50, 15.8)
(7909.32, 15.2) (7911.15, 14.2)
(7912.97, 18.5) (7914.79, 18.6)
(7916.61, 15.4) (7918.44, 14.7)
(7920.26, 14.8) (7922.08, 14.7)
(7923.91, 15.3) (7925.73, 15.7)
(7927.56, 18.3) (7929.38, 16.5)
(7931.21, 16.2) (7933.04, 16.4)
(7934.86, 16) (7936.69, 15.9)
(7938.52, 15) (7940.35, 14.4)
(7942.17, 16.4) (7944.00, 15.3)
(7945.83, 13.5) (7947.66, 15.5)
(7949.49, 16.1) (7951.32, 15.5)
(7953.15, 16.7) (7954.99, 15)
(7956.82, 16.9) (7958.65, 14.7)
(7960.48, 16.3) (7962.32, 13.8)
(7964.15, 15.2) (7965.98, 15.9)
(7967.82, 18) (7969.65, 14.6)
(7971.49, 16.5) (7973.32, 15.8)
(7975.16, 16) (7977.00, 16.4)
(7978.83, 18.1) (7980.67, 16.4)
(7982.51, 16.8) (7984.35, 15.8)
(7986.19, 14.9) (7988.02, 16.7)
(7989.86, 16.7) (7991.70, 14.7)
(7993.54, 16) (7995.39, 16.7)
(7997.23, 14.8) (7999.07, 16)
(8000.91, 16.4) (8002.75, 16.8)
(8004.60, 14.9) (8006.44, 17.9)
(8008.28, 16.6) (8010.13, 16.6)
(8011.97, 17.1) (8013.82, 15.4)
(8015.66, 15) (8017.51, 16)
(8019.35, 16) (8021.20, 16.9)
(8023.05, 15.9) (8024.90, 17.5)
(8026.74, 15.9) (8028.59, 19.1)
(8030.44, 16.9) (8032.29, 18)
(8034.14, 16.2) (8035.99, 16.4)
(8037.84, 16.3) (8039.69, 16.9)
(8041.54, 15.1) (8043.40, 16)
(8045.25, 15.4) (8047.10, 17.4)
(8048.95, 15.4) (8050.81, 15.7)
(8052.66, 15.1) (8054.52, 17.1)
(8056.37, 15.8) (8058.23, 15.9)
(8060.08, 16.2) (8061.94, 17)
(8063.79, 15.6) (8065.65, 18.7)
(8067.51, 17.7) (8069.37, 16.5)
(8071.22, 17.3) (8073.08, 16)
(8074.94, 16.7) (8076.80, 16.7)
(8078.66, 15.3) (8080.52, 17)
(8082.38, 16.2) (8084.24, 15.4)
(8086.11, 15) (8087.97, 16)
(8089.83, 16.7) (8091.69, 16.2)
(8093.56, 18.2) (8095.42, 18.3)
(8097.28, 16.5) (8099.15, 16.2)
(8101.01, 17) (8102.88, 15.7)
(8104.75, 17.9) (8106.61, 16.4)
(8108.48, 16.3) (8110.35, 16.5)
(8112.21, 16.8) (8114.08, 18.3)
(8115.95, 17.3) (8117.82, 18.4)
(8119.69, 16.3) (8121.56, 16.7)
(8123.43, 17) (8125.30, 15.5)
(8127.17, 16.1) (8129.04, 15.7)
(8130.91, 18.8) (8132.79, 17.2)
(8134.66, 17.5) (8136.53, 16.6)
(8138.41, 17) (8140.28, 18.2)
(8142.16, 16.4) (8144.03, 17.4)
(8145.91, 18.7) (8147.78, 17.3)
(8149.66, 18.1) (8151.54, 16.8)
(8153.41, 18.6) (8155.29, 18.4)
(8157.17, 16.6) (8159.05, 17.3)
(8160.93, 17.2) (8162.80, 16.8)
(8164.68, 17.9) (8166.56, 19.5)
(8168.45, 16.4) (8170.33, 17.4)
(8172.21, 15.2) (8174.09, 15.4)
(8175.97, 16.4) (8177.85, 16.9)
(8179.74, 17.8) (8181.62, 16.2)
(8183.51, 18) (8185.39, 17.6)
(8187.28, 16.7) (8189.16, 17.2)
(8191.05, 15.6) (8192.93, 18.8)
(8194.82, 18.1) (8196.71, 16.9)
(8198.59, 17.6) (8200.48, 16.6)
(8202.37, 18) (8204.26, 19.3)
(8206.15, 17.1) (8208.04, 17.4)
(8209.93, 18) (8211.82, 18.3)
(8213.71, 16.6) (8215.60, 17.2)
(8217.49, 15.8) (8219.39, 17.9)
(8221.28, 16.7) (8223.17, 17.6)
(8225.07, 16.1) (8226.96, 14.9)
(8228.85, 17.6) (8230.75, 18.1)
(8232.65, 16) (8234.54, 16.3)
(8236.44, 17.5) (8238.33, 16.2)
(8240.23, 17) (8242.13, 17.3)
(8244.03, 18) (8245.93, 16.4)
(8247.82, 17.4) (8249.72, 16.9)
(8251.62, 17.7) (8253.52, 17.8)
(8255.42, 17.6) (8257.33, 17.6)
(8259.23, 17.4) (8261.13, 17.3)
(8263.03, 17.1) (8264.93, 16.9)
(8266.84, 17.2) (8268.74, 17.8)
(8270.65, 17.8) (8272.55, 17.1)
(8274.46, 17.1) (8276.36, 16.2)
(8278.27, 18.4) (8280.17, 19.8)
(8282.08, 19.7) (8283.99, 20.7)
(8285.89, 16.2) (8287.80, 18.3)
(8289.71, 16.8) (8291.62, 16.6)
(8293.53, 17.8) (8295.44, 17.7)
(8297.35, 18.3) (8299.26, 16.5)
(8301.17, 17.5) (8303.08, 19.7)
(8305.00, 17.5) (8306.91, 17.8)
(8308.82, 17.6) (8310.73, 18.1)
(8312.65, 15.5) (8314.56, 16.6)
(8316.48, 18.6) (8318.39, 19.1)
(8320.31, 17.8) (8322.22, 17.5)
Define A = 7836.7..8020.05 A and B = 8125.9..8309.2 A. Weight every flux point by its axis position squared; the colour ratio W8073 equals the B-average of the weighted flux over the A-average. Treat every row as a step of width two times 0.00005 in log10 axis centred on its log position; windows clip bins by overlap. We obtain 1.17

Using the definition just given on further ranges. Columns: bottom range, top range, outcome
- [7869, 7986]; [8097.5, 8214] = 1.15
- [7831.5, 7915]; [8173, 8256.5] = 1.15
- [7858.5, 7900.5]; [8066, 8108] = 1.10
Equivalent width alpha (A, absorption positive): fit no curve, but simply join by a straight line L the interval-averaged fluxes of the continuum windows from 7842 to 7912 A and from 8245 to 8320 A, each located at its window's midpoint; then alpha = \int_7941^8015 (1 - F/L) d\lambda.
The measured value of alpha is 1.95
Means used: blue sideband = 16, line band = 16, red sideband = 17.6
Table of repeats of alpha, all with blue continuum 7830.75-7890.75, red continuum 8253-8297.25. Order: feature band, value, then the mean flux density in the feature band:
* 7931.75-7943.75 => 0.7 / 15.7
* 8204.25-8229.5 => 0.6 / 17.1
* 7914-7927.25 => 0.7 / 15.7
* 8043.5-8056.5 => 0.8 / 16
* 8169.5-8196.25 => 0.7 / 16.9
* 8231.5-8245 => 0.5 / 16.9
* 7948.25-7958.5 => 0.5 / 15.9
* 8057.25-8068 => 0.1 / 16.8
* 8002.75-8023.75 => 0.8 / 16.2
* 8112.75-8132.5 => 0.2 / 17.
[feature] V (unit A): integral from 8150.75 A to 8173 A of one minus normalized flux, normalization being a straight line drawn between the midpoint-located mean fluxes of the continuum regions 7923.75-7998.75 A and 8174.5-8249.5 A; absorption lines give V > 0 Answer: -0.6 A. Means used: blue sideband 15.9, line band 17.4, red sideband 17.1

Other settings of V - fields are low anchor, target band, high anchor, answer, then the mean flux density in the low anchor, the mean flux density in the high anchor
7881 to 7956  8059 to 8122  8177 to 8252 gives -0.62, 15.7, 17.2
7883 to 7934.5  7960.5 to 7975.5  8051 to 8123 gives 0.31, 15.8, 16.6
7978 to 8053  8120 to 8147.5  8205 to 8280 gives -0.45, 16.3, 17.2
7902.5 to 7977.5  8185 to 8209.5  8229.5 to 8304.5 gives -0.43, 15.8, 17.5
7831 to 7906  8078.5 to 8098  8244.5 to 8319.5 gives 0.54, 16.2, 17.6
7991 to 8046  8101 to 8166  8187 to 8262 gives -1.38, 16.3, 17.2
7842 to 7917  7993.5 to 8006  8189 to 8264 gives 0.37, 16.1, 17.2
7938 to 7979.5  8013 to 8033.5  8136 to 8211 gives -0.50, 15.7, 17.3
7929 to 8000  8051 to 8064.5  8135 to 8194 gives 0.34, 15.8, 17.2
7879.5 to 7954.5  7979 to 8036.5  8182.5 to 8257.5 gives -0.66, 15.7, 17.2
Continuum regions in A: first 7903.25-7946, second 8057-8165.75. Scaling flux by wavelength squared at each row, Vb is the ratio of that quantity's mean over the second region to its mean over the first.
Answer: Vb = 1.12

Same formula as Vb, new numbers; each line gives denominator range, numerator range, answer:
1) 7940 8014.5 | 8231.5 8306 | 1.18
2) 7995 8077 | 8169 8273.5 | 1.09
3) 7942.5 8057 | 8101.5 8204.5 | 1.11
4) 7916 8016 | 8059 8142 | 1.09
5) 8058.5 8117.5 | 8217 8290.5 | 1.08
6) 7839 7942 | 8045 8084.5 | 1.07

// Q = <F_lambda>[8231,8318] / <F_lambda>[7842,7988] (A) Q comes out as 1.1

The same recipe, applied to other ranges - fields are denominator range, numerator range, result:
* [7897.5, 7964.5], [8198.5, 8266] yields 1.09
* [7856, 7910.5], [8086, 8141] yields 1.06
